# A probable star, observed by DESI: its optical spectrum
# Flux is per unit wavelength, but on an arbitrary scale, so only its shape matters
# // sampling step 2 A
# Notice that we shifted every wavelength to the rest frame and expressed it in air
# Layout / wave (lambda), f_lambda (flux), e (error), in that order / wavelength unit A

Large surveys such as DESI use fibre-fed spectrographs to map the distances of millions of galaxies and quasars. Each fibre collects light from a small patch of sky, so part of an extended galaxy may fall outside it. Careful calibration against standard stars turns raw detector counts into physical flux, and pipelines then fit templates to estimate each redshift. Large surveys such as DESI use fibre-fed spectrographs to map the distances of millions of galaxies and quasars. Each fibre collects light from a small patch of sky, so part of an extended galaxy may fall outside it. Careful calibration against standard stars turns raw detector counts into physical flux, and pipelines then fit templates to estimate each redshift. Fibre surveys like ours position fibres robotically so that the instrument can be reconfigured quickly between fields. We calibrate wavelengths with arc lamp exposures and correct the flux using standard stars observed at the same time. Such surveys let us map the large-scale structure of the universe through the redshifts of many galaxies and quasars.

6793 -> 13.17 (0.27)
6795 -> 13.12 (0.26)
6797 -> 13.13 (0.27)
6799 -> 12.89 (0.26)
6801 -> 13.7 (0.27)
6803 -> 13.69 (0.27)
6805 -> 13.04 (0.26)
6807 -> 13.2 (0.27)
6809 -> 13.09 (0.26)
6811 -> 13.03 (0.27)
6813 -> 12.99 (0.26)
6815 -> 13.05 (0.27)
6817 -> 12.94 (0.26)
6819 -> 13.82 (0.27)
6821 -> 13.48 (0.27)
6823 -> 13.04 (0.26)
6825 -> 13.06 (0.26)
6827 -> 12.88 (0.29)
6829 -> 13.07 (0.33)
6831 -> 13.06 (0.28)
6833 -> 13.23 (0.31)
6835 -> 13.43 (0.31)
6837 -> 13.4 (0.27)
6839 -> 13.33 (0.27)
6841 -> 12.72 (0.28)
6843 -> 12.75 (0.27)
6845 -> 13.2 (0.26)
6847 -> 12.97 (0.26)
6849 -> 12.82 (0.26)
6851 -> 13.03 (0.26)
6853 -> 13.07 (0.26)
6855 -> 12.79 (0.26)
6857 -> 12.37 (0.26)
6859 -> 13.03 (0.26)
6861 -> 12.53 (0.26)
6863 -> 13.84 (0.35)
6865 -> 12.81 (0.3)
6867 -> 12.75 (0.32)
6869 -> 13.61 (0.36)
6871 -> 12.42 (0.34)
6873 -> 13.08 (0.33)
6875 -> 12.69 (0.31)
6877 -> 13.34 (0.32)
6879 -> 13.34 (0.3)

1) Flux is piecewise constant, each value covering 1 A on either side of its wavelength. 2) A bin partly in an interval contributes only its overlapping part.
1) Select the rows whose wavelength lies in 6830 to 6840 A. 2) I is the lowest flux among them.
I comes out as 13.06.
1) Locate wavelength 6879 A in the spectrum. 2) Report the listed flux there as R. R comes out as 13.34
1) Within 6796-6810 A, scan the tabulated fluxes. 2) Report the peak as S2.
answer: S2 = 13.7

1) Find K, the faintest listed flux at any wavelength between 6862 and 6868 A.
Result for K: 12.75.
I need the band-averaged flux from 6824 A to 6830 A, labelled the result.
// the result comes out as 13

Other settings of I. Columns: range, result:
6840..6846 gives 12.72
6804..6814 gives 12.99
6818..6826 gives 13.04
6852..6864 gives 12.37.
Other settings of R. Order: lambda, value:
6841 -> 12.72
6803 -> 13.69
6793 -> 13.17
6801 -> 13.7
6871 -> 12.42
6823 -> 13.04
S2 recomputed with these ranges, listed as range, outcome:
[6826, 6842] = 13.43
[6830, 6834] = 13.23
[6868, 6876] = 13.61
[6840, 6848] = 13.2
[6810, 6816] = 13.05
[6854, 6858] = 12.79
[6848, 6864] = 13.84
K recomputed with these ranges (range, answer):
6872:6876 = 12.69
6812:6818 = 12.94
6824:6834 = 12.88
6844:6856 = 12.79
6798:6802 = 12.89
